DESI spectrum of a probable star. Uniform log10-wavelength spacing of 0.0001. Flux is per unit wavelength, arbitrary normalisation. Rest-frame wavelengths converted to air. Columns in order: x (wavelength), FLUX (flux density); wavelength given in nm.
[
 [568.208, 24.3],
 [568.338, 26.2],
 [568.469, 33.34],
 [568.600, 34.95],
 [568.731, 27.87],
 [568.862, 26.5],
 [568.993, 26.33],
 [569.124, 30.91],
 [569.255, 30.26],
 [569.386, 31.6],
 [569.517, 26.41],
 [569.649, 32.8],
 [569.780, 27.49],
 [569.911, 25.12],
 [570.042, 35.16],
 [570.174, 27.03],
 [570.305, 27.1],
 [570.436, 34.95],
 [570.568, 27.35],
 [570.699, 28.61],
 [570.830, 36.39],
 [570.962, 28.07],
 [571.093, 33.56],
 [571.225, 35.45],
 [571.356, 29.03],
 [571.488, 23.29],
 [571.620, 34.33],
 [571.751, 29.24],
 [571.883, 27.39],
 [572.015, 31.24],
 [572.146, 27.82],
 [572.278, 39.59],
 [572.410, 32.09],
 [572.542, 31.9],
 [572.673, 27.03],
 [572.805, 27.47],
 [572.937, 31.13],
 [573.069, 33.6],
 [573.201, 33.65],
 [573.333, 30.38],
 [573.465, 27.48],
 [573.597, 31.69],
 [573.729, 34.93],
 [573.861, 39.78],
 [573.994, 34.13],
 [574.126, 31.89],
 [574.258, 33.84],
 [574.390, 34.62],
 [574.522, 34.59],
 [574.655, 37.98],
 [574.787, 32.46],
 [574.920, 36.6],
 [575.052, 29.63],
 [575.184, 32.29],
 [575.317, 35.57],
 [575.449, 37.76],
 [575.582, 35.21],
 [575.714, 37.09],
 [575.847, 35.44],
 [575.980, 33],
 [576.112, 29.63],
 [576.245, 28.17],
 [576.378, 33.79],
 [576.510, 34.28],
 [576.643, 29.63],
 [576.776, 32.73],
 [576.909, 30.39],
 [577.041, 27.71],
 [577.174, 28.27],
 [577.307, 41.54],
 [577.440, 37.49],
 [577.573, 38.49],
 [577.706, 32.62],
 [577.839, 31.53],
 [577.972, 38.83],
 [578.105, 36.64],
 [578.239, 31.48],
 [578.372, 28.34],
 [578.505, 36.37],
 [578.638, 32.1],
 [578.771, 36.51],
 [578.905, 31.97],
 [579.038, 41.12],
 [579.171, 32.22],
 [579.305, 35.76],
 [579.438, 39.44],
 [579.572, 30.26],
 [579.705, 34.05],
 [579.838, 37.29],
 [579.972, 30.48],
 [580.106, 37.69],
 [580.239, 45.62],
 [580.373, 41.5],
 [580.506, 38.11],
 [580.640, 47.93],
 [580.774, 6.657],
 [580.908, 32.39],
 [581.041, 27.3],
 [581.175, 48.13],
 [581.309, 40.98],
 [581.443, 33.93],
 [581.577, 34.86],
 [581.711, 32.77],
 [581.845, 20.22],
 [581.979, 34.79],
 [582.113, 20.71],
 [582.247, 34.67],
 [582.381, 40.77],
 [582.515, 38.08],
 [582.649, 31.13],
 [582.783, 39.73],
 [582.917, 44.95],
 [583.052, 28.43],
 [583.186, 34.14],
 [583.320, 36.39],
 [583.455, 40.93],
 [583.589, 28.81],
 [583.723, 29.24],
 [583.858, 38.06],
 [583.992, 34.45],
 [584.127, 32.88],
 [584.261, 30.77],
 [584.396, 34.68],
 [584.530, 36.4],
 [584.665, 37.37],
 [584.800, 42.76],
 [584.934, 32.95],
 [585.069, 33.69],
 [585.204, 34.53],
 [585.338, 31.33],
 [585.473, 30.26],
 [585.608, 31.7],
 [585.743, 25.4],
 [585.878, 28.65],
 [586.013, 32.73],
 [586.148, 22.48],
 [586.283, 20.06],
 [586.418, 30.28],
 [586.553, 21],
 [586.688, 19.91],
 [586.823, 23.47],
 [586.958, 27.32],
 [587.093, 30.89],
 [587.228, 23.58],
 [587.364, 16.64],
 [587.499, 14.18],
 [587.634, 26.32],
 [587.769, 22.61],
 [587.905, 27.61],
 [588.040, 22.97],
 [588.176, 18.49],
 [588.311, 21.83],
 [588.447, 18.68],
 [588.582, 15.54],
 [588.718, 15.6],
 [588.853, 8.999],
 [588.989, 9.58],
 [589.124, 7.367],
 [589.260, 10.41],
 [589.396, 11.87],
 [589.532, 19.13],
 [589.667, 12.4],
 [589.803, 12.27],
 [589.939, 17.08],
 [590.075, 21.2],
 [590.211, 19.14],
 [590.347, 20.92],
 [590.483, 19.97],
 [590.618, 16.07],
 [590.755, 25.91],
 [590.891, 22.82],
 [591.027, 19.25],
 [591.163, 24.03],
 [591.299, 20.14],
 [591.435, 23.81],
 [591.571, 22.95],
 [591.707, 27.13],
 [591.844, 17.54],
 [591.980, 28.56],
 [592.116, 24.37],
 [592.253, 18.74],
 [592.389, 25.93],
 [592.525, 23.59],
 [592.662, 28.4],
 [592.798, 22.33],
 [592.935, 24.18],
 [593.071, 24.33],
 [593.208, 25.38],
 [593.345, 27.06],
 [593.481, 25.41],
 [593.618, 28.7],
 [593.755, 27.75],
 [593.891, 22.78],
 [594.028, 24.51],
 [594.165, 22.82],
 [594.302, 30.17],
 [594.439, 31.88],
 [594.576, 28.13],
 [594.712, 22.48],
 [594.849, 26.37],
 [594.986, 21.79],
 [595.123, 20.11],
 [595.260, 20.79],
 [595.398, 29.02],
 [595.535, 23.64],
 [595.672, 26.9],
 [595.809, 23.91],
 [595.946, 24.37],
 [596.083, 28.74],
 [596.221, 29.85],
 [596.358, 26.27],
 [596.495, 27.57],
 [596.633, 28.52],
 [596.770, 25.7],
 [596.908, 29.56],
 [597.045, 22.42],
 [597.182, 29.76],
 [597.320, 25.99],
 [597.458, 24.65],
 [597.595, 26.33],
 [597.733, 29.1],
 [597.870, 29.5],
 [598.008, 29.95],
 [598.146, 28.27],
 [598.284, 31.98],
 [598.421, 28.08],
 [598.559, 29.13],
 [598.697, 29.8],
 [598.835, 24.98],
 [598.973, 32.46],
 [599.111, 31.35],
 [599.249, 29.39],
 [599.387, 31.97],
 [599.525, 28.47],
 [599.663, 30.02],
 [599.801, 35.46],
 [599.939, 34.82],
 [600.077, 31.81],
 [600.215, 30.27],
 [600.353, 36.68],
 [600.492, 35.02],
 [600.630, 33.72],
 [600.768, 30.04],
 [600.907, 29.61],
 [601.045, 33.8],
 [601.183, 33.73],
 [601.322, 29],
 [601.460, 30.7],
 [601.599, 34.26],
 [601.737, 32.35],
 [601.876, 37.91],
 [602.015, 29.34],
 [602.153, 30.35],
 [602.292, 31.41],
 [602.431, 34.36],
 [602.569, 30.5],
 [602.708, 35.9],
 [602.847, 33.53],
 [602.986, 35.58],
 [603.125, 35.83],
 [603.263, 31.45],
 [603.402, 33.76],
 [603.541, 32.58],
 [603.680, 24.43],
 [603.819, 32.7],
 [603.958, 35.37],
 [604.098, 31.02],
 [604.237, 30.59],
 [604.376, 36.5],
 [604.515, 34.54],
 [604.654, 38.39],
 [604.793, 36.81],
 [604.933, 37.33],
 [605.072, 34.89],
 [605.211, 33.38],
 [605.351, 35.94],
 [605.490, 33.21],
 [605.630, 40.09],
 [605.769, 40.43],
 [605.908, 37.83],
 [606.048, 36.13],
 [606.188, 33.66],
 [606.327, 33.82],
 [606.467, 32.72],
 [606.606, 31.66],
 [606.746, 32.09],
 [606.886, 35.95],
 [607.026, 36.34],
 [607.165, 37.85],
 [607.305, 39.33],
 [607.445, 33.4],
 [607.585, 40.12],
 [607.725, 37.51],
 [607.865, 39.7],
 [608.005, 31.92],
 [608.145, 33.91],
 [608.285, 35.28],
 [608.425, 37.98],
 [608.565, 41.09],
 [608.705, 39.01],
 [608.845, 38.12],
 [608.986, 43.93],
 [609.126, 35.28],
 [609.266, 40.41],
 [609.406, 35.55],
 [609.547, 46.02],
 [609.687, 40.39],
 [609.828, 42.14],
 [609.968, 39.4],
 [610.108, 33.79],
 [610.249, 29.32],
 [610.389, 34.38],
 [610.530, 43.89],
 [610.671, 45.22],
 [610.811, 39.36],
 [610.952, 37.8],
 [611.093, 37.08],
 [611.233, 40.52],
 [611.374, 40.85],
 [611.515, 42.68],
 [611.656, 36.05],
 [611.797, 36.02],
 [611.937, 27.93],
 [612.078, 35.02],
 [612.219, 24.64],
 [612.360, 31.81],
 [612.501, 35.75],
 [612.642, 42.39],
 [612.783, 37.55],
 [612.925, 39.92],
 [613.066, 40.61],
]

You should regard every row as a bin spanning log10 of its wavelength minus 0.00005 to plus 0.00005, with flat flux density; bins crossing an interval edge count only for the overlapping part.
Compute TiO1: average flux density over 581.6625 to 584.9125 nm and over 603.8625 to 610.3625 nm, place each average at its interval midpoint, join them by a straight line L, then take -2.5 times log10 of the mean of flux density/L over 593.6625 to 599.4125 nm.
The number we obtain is 0.29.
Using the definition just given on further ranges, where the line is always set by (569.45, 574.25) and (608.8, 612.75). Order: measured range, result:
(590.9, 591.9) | 0.47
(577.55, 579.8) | -0.08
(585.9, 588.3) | 0.38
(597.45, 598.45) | 0.23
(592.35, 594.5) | 0.32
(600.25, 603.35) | 0.10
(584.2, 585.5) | -0.04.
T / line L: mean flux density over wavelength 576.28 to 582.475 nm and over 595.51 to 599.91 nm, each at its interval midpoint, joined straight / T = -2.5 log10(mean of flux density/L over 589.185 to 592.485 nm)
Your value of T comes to 0.45 mag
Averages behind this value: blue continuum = 34.1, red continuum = 28.4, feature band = 20.1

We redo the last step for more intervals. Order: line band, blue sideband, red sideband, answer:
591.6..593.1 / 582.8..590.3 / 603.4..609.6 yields 0.186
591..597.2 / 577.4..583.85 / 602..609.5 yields 0.358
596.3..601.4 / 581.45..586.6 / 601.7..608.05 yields 0.140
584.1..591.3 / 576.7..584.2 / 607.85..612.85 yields 0.452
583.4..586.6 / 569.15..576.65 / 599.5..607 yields 0.028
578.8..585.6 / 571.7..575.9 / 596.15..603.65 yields -0.077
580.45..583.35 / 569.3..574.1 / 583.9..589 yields -0.220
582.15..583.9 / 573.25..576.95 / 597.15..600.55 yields -0.101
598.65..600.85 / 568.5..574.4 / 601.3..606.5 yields 0.064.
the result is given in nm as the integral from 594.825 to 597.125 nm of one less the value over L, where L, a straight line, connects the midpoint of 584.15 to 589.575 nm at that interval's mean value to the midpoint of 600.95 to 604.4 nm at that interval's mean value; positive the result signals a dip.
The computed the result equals 0.275 nm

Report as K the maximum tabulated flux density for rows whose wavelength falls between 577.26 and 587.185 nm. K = 48.13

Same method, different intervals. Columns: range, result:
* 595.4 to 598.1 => 29.95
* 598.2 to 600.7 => 36.68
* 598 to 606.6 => 40.43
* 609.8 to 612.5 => 45.22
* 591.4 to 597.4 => 31.88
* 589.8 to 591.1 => 25.91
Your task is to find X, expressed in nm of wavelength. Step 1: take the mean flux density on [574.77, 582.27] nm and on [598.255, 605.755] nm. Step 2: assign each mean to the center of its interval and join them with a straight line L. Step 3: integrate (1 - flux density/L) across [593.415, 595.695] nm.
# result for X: 0.529 nm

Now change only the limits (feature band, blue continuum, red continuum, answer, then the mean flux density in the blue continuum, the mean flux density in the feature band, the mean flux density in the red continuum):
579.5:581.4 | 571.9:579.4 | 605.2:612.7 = -0.09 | 33.4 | 35.6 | 37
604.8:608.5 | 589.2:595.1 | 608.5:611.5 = 0.02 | 22.6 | 35.9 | 39.3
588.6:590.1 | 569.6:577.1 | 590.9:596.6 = 0.76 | 31.9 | 13.1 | 24.9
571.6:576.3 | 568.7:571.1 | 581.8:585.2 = -0.27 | 29.6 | 32.8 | 34.4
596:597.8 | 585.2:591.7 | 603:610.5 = 0.05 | 21.2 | 27.2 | 36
